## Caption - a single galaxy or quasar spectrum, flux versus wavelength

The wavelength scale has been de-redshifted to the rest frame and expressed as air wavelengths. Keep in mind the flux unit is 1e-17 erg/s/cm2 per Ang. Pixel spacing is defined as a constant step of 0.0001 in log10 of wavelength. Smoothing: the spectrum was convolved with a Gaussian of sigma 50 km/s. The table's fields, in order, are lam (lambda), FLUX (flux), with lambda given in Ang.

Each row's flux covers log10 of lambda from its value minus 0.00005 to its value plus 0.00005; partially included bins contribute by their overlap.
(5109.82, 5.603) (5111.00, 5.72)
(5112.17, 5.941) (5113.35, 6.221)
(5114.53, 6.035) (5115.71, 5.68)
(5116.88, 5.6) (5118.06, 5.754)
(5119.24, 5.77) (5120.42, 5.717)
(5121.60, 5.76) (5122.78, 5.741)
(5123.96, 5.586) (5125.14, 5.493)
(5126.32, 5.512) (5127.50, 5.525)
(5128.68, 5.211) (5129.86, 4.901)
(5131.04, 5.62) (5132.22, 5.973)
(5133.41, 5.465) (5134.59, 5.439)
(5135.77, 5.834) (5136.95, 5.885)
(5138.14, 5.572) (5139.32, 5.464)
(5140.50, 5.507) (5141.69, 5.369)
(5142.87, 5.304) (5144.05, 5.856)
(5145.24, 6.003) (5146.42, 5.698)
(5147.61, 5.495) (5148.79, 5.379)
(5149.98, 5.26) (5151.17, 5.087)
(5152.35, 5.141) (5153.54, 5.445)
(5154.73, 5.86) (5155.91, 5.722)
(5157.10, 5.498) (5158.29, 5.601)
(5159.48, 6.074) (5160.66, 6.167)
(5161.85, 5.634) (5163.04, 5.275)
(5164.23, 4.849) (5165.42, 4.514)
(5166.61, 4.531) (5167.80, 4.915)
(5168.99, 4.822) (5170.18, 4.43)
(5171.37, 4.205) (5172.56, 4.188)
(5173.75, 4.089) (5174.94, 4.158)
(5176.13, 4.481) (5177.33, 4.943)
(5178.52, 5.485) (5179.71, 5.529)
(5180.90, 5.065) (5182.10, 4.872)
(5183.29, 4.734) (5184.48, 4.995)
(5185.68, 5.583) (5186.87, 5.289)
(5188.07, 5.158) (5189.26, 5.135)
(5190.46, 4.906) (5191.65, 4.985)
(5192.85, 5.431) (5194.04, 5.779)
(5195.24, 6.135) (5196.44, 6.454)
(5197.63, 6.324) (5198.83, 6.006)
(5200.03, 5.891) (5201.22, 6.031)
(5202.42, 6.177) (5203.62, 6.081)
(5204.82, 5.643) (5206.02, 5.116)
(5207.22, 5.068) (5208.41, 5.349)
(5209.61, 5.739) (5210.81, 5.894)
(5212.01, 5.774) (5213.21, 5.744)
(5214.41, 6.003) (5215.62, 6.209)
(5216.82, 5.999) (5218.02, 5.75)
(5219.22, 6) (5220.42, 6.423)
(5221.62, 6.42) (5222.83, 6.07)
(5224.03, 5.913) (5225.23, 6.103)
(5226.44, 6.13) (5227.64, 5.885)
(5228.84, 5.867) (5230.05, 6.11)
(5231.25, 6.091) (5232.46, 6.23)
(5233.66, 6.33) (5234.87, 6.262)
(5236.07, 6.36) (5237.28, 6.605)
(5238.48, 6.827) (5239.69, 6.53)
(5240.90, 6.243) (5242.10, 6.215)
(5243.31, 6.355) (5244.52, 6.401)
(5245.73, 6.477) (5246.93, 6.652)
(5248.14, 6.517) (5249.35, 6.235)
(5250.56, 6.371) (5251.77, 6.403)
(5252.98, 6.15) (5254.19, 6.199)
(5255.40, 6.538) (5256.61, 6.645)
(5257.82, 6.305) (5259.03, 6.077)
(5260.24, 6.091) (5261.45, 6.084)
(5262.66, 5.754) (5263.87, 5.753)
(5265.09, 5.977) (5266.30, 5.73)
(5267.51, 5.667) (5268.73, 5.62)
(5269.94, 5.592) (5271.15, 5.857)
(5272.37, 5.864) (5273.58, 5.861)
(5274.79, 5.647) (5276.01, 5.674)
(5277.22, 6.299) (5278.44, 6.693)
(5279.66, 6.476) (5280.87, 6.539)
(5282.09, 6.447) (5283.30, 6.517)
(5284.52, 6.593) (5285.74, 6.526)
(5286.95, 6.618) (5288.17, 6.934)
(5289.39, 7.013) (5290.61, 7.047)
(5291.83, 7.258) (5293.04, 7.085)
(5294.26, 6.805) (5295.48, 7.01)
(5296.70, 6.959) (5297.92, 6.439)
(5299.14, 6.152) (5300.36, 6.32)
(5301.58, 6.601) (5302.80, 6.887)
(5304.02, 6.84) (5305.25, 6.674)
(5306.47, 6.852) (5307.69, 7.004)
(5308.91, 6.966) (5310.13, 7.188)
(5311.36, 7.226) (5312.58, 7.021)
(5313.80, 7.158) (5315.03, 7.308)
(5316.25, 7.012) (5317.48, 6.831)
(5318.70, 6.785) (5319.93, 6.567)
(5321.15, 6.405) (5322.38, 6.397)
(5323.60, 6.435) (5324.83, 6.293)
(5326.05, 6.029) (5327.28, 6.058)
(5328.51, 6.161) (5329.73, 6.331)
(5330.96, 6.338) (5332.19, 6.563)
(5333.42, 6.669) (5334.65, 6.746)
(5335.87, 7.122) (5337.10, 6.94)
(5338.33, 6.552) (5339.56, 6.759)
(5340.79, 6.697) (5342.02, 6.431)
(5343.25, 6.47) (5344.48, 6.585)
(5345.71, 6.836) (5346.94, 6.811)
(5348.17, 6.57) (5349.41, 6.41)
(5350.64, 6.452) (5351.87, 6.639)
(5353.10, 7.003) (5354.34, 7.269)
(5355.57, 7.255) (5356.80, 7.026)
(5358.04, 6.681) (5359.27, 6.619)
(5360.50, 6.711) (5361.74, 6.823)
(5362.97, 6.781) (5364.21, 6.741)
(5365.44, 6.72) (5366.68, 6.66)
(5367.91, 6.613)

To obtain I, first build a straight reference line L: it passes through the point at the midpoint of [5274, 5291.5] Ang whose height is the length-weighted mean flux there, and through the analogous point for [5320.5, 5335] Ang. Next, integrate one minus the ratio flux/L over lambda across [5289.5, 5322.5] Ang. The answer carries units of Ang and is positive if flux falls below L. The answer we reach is -2.16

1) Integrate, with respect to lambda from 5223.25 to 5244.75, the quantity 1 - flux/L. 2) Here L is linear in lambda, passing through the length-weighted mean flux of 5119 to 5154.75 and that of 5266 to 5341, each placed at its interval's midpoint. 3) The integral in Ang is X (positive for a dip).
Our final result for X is -0.4 Ang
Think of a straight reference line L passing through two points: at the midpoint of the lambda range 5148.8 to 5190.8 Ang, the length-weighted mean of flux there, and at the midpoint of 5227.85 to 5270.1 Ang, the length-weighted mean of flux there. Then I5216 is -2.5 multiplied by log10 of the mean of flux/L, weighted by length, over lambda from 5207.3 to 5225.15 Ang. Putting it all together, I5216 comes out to -0.035 mag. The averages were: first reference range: 5.08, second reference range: 6.21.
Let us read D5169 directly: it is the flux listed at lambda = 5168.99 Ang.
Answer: 4.822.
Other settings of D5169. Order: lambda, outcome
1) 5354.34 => 7.269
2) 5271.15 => 5.857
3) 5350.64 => 6.452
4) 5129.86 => 4.901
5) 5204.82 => 5.643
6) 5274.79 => 5.647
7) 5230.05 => 6.11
